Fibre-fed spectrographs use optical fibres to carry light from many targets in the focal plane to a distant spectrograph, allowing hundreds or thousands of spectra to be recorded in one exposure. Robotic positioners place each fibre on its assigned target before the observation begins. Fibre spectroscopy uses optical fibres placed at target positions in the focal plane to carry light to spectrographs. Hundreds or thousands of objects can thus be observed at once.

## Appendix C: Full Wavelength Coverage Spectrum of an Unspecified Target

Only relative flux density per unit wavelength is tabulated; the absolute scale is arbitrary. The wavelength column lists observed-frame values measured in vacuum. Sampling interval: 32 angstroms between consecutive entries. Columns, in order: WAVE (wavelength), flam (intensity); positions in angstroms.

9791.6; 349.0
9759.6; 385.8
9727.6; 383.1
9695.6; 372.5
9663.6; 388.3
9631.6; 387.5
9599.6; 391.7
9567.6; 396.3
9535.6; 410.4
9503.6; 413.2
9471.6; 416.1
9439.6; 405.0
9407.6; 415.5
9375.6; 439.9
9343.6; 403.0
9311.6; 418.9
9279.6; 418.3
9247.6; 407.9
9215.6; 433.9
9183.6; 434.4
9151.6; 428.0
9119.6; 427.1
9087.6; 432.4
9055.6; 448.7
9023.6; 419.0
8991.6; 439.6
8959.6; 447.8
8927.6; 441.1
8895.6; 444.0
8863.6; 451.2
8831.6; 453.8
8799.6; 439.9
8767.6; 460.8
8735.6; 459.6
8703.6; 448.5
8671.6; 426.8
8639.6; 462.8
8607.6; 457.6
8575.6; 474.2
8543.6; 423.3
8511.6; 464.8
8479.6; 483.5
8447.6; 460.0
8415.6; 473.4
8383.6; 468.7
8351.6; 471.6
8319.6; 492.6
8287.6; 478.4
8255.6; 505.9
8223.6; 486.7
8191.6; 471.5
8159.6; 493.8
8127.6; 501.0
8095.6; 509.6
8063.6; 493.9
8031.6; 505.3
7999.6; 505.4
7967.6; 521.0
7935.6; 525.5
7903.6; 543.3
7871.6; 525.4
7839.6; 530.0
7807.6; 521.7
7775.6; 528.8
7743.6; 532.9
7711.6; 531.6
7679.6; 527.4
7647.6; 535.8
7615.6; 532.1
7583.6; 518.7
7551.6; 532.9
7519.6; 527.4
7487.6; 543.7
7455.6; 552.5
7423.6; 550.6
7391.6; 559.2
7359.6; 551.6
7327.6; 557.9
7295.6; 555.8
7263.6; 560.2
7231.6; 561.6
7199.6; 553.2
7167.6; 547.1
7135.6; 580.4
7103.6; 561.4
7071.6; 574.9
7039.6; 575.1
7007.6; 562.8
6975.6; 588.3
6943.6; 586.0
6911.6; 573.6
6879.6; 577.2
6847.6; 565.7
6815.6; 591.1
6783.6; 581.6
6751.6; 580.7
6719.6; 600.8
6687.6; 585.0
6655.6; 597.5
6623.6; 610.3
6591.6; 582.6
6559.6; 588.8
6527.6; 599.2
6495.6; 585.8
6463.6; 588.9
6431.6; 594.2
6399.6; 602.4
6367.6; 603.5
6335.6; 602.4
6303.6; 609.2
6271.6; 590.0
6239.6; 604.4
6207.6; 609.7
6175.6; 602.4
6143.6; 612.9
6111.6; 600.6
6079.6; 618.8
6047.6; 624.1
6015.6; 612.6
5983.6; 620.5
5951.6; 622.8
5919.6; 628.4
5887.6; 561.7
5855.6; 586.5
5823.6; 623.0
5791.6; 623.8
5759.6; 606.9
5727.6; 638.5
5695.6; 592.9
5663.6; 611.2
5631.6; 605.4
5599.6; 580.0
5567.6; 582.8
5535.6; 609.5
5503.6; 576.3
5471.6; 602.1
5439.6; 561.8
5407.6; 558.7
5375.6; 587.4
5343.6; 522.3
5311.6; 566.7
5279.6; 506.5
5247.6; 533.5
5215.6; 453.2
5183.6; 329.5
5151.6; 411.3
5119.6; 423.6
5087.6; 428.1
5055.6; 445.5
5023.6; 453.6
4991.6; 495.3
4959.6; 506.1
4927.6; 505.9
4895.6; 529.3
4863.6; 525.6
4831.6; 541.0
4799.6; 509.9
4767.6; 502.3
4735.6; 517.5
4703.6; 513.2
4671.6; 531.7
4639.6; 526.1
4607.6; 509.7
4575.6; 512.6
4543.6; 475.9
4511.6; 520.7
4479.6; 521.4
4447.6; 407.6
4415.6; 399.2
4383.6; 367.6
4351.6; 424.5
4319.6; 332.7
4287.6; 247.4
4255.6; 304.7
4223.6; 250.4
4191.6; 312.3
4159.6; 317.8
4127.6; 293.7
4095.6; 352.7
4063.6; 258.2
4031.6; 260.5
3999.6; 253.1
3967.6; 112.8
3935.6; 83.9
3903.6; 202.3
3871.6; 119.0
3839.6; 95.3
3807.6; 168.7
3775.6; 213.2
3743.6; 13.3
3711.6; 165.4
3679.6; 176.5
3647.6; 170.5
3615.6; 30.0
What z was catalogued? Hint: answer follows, 0.000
